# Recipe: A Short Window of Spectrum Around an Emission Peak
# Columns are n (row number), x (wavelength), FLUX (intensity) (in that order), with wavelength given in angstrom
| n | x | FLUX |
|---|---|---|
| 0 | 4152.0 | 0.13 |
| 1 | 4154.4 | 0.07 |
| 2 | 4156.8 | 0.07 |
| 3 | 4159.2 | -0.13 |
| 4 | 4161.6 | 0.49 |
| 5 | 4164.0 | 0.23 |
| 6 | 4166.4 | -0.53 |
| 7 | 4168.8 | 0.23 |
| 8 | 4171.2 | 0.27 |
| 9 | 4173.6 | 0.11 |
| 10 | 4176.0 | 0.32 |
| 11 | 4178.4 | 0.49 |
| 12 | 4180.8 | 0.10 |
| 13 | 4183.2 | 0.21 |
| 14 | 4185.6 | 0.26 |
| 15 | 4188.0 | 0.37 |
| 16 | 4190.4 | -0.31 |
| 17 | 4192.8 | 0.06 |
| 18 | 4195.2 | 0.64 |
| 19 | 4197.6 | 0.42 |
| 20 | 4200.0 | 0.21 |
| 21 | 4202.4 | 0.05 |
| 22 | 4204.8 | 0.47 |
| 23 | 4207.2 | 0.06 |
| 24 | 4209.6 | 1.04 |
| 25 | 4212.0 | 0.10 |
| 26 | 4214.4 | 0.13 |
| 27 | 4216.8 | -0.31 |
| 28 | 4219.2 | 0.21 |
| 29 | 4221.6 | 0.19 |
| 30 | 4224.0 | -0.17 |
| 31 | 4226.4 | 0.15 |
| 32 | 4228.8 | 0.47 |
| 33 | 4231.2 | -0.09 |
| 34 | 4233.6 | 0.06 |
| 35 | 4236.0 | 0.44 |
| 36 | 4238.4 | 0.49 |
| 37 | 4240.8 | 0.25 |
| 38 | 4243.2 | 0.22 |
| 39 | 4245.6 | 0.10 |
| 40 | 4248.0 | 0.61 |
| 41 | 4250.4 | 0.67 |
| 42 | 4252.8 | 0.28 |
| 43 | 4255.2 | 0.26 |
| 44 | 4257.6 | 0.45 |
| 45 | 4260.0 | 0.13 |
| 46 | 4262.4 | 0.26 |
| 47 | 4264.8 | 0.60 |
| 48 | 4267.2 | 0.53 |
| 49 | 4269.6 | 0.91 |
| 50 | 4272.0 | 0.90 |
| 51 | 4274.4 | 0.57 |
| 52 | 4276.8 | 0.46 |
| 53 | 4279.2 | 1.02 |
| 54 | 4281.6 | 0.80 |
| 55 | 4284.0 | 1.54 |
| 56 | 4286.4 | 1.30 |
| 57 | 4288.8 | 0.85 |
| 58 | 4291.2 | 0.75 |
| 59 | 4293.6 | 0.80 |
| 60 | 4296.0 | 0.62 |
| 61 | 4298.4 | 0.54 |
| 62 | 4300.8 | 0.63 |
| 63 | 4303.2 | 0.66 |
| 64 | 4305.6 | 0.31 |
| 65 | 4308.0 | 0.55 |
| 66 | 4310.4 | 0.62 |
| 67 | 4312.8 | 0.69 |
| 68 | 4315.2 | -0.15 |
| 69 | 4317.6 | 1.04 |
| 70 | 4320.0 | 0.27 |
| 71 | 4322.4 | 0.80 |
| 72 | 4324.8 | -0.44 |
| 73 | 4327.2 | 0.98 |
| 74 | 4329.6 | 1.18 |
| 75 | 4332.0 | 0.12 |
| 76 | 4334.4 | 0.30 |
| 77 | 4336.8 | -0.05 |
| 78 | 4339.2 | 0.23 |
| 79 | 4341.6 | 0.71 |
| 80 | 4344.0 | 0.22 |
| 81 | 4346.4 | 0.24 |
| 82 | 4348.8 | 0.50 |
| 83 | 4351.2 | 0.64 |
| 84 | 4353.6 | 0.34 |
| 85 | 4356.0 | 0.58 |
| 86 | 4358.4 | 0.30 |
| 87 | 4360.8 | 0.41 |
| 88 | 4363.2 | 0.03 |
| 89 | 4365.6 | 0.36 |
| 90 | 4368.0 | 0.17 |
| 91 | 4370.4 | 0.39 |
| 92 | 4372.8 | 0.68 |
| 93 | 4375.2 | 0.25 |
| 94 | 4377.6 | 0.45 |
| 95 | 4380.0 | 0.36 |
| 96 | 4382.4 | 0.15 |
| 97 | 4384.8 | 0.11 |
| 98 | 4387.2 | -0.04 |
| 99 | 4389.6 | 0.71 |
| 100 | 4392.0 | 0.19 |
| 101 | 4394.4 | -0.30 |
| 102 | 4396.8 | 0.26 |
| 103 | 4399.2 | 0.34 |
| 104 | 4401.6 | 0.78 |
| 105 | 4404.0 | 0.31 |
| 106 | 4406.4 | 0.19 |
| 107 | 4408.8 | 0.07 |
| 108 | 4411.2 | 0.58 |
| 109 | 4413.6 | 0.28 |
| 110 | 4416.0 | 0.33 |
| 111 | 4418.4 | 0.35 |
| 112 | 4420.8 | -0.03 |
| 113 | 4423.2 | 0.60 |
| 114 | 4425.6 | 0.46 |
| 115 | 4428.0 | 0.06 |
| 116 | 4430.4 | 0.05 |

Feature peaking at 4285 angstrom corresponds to C IV 1549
